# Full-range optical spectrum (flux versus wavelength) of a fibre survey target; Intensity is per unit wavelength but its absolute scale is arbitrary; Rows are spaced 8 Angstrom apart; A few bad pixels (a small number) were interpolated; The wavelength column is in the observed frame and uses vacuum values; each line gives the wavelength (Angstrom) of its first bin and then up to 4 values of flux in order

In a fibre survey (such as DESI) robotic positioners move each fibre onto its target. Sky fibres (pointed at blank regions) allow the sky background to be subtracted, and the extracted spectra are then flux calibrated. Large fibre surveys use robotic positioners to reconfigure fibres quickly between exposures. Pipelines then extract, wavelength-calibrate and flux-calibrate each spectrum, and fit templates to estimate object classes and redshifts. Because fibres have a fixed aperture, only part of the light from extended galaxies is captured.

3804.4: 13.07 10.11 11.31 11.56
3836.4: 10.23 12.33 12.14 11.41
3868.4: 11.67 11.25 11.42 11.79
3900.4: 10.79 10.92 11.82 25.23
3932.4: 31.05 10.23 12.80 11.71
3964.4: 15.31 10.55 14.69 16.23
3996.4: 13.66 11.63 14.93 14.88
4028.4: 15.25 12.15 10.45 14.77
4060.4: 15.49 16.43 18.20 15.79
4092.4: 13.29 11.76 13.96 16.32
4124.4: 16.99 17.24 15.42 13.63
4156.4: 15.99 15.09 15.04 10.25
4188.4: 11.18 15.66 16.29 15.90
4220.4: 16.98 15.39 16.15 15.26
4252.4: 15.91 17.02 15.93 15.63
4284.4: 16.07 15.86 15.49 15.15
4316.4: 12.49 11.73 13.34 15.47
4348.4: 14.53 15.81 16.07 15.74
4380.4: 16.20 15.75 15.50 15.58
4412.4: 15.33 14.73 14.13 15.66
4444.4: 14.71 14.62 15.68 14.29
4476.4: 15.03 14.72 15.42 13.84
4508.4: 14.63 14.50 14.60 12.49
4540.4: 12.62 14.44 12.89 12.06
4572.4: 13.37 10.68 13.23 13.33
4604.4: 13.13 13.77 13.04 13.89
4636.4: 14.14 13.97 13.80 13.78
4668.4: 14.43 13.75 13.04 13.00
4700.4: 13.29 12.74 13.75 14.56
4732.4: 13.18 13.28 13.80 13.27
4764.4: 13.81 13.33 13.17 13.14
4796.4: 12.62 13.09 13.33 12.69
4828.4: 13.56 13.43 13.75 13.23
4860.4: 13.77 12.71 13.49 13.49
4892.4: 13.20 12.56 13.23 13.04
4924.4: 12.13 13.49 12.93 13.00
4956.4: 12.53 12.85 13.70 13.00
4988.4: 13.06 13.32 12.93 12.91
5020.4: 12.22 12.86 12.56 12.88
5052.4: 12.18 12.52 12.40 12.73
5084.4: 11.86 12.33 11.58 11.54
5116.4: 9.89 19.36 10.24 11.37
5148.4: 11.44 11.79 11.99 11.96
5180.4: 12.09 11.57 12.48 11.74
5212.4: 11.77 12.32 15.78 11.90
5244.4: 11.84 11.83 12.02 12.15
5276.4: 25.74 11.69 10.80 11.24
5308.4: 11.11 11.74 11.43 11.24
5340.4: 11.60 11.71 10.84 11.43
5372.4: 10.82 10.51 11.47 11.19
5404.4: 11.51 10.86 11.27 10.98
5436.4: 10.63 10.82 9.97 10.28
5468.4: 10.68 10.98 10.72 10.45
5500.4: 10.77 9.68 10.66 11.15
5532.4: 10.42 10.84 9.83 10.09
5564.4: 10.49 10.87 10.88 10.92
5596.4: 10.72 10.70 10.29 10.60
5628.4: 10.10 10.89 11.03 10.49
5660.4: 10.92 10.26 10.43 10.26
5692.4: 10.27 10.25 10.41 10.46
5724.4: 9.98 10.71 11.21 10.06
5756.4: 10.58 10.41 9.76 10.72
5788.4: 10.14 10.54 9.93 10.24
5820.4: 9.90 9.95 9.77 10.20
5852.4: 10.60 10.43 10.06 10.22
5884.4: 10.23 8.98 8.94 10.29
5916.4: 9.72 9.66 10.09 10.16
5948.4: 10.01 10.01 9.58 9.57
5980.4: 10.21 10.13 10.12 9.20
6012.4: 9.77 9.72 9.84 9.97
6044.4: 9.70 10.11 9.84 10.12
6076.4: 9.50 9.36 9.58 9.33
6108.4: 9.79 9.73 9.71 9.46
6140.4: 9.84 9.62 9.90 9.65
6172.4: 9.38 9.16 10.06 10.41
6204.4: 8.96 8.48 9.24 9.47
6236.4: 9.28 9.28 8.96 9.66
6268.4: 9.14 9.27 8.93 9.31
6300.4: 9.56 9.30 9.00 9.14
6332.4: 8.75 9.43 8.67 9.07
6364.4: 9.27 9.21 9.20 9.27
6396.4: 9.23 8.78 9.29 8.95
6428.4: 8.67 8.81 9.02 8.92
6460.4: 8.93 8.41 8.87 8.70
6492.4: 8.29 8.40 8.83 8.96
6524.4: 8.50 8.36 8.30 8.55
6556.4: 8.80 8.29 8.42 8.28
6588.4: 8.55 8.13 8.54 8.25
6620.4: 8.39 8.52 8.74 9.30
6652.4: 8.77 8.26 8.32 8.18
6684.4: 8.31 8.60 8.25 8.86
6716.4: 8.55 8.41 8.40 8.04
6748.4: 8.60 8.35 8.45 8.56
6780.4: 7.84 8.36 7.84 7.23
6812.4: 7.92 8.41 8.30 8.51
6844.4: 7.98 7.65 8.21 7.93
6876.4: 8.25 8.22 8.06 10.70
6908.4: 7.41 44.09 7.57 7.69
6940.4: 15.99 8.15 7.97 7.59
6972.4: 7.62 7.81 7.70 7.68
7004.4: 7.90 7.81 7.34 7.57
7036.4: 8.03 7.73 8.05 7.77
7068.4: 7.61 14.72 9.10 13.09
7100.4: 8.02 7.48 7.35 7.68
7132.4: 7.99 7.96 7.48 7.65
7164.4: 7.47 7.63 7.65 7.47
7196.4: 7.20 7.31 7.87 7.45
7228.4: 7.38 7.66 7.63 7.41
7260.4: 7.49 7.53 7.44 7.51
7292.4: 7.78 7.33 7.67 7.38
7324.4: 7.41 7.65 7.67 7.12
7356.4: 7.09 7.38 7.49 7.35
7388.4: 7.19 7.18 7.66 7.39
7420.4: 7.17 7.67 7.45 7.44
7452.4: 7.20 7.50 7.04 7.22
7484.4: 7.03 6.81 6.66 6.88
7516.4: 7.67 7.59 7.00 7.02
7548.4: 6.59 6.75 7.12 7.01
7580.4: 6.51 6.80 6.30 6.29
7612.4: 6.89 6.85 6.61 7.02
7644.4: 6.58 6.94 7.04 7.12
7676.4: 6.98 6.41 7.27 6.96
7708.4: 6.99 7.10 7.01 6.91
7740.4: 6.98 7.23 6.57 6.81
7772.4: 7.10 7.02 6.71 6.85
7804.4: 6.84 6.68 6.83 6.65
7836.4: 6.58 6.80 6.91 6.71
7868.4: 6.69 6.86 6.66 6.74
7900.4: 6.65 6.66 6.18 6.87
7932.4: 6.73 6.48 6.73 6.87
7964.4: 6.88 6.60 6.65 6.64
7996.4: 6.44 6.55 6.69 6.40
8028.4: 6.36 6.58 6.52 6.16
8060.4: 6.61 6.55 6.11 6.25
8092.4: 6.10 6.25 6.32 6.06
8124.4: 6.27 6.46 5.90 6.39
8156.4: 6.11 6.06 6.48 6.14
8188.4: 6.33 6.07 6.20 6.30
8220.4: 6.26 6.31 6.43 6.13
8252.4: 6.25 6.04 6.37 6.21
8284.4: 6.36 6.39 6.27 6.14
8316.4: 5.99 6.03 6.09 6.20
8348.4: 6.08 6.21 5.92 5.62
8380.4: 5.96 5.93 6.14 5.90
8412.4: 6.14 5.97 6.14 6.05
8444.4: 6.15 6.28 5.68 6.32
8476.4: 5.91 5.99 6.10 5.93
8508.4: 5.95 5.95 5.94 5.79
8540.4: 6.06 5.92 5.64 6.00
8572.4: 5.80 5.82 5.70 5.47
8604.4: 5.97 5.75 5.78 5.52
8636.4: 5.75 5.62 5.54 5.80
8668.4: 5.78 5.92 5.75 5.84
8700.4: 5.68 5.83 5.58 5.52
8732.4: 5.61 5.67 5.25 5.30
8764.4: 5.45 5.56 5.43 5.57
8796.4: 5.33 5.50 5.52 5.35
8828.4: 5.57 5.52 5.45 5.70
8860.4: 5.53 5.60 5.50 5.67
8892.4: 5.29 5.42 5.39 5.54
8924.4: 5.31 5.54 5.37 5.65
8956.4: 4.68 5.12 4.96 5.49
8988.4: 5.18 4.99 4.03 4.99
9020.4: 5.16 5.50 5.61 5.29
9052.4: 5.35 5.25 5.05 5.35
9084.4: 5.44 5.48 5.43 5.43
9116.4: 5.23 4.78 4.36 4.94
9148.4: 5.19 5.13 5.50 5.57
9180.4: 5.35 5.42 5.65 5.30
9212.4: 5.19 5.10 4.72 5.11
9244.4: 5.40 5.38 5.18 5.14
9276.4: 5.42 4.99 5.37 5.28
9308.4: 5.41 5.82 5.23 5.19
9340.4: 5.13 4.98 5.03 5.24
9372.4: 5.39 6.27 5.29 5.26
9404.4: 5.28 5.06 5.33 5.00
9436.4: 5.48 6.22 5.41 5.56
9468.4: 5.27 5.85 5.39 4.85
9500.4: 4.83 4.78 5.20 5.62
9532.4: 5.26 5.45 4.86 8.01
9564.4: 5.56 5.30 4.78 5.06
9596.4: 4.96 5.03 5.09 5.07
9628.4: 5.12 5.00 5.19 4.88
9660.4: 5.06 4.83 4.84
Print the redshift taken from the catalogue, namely 0.054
